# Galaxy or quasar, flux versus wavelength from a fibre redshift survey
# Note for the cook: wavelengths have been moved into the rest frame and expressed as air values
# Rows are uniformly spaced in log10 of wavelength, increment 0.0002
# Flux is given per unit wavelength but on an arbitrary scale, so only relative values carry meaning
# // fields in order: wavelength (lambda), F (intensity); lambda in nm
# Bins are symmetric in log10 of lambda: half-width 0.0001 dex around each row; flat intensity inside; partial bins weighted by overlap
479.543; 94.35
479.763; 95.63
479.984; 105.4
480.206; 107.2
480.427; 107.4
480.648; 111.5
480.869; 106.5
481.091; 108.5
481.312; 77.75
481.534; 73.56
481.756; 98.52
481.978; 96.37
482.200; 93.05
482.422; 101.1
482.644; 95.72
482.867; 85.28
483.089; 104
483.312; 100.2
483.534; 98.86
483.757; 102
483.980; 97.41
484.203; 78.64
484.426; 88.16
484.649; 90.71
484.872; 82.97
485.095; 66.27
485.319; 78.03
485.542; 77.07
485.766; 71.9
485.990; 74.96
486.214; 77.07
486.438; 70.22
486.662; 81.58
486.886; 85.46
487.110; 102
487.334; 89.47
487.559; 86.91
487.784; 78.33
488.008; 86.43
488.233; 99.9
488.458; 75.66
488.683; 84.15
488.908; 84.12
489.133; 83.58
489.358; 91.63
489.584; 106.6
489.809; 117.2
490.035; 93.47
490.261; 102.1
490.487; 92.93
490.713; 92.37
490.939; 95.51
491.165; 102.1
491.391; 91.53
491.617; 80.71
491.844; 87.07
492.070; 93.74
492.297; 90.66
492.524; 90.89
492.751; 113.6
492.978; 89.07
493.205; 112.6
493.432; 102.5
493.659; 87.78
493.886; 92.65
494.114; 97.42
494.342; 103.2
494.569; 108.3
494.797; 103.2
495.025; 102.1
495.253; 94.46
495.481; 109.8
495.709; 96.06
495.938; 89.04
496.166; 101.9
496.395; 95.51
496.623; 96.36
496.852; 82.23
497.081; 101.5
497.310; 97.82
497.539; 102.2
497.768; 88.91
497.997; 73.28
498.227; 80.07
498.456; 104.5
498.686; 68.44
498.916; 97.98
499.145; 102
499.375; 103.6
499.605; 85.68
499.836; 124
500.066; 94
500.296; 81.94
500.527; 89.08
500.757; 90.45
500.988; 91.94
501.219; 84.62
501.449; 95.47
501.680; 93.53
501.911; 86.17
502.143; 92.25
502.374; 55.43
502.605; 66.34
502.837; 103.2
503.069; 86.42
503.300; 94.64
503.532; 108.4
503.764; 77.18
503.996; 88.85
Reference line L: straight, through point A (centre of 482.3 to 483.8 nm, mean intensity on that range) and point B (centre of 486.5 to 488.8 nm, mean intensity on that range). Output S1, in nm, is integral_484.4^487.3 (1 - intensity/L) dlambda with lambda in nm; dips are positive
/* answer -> 0.333 nm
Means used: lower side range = 98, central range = 80.5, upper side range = 86.6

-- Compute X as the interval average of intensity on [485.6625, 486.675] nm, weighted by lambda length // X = 74.5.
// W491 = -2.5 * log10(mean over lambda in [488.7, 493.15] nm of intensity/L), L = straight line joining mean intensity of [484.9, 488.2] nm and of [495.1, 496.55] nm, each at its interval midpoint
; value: -0.07 mag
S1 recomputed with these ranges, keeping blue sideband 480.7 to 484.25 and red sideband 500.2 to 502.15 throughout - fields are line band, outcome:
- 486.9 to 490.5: 0.055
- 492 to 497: -0.349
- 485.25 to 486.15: 0.180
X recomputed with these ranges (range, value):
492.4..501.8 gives 95.6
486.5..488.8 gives 86.6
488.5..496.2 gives 96.4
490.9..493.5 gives 95.7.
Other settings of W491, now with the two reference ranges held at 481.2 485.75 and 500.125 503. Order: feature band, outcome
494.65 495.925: -0.15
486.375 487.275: 0.03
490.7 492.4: -0.05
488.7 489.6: -0.01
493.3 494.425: -0.11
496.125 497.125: -0.09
